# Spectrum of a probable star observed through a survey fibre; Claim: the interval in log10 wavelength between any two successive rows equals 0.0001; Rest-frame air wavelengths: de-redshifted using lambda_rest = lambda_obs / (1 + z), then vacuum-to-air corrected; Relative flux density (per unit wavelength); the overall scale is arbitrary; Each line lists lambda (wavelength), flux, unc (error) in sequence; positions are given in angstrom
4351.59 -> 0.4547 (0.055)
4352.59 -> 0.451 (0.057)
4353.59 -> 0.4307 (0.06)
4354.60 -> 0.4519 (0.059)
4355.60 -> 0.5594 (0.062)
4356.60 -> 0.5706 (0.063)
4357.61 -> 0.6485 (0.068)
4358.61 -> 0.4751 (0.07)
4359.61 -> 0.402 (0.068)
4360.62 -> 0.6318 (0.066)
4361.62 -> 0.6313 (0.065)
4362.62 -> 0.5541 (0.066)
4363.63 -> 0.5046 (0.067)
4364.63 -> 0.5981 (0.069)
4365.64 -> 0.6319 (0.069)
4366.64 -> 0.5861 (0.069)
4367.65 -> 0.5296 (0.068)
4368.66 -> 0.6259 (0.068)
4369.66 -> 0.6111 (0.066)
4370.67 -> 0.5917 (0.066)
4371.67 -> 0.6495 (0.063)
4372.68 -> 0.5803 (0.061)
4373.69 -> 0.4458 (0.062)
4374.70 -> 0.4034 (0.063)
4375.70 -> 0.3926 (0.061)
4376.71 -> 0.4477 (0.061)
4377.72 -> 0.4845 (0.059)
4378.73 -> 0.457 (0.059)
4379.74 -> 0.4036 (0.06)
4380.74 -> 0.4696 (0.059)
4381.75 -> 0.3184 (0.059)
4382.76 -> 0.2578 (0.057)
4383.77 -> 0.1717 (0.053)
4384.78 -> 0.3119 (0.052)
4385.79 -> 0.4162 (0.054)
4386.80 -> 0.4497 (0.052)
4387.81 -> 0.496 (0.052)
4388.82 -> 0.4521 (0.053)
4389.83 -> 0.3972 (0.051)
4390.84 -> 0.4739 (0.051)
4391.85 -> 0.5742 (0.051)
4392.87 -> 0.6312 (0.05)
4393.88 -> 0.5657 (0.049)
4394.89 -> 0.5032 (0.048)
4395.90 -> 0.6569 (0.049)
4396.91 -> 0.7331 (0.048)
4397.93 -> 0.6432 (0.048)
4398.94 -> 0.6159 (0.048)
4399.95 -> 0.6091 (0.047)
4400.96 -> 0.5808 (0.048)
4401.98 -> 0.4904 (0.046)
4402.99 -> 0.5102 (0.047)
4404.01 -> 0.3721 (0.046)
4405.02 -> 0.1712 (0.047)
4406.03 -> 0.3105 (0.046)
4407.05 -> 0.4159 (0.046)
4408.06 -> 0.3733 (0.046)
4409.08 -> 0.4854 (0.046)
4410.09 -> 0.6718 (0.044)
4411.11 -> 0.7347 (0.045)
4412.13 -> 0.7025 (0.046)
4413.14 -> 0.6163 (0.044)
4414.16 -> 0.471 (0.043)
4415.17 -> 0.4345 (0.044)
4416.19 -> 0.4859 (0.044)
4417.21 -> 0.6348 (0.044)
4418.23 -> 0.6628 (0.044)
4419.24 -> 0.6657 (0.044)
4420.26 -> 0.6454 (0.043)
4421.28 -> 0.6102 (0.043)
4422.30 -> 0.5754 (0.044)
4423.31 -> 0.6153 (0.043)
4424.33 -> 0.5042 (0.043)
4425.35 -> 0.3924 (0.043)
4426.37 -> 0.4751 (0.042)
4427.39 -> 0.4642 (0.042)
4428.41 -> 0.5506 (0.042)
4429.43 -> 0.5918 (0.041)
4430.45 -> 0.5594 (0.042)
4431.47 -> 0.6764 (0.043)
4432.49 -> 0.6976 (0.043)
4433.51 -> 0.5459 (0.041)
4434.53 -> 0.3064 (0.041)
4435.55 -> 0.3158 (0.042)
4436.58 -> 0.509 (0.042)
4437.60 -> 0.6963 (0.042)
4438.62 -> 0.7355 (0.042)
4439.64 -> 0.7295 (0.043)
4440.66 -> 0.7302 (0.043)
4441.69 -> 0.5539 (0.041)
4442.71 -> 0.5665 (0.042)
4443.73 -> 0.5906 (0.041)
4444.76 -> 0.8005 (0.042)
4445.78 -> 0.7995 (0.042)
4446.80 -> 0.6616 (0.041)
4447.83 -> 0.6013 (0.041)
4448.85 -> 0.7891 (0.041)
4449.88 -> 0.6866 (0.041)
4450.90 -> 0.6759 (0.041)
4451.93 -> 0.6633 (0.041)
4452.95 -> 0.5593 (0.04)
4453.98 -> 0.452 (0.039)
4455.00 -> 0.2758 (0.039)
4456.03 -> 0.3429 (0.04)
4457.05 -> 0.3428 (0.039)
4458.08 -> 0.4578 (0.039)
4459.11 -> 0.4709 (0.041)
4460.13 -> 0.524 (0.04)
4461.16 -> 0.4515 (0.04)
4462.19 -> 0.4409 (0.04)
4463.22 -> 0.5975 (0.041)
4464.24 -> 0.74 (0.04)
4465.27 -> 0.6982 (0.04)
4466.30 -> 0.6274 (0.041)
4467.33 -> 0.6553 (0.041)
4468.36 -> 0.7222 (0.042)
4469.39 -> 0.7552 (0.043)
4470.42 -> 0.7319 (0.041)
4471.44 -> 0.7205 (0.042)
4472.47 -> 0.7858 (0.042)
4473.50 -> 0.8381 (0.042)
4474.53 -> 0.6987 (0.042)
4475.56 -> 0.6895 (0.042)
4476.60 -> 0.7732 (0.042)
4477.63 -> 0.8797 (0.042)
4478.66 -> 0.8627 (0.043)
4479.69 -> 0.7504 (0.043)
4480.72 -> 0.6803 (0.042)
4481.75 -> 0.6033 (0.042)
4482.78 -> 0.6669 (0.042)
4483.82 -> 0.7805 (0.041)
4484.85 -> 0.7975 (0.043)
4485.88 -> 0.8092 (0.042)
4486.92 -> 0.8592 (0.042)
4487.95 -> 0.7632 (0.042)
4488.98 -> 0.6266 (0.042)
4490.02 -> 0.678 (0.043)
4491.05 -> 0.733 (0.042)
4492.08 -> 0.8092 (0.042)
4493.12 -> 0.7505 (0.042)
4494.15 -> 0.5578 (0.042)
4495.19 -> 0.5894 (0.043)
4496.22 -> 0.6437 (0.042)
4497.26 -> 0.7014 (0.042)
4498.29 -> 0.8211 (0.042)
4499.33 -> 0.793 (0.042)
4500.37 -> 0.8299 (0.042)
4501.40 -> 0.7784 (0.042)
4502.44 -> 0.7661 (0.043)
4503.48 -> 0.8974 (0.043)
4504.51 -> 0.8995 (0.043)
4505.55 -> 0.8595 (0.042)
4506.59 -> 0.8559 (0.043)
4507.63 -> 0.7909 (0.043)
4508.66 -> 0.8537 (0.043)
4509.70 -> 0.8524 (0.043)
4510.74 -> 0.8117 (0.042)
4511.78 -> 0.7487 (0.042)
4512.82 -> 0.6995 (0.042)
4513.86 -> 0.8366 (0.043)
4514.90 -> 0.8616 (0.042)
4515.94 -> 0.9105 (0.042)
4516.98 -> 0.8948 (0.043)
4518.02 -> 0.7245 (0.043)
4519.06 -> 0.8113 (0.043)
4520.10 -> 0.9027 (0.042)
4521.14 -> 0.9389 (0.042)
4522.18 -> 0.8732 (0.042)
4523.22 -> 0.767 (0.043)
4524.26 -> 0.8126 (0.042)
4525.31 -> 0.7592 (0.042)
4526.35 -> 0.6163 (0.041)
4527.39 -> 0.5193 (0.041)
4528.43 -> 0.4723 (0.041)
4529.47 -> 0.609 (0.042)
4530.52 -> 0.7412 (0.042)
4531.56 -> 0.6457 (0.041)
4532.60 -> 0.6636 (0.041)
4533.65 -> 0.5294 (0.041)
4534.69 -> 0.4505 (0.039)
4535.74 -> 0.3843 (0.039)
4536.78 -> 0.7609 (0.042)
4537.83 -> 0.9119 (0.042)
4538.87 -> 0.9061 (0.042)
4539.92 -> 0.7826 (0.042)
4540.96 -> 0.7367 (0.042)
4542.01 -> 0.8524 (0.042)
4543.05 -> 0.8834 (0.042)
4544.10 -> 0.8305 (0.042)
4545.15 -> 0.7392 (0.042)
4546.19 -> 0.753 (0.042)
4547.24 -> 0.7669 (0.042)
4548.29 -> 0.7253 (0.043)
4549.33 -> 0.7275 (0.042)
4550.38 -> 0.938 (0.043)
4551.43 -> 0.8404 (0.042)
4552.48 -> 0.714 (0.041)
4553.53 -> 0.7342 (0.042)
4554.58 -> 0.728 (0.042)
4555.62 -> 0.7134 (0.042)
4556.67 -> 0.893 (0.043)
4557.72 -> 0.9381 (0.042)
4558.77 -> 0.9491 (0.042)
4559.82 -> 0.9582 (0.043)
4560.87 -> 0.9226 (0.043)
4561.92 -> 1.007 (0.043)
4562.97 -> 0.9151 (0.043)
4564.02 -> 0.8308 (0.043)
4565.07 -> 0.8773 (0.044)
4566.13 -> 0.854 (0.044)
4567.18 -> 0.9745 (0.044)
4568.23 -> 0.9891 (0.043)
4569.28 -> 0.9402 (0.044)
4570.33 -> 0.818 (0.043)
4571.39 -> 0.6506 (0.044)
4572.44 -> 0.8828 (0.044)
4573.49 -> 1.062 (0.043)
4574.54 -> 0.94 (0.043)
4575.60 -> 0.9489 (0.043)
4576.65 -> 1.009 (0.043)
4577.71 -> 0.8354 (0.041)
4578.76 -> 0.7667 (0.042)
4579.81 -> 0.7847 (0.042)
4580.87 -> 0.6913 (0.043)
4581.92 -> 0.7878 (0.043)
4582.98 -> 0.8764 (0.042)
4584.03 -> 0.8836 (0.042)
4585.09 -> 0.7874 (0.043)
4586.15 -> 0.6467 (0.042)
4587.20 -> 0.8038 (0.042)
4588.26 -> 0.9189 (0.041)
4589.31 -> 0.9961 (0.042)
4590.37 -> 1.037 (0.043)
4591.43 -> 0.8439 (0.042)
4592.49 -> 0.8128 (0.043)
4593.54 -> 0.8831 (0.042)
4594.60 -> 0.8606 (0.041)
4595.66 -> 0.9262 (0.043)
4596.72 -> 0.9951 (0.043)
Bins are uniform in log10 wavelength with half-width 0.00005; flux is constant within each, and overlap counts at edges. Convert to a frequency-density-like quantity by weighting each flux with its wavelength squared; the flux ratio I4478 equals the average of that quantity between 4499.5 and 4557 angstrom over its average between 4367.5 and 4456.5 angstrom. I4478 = 1.5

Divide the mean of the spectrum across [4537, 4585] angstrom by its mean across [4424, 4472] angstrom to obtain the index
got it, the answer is 1.5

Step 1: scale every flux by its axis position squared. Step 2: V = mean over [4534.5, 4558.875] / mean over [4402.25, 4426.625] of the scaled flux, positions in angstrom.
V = 1.58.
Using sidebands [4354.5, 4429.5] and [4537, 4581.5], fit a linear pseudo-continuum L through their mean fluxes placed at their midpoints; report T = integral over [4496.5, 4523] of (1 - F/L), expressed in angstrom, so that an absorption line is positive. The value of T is -2.6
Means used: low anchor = 0.518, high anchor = 0.85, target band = 0.826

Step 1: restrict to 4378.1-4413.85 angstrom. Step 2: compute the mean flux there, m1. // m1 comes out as 0.487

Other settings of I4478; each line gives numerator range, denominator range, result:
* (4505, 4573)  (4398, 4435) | 1.57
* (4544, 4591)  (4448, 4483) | 1.40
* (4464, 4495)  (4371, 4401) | 1.57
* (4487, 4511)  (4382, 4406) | 1.69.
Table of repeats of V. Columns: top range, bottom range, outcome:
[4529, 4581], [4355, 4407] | 1.75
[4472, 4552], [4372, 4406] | 1.71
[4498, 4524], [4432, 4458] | 1.47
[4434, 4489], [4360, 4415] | 1.32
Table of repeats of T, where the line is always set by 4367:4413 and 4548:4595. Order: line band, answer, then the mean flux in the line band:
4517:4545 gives 1.8 angstrom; 0.73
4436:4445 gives -0.8 angstrom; 0.65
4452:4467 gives 3.1 angstrom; 0.506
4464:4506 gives -3.7 angstrom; 0.747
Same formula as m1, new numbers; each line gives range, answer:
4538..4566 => 0.835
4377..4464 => 0.531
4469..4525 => 0.78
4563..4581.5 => 0.874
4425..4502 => 0.647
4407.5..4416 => 0.558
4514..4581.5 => 0.803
